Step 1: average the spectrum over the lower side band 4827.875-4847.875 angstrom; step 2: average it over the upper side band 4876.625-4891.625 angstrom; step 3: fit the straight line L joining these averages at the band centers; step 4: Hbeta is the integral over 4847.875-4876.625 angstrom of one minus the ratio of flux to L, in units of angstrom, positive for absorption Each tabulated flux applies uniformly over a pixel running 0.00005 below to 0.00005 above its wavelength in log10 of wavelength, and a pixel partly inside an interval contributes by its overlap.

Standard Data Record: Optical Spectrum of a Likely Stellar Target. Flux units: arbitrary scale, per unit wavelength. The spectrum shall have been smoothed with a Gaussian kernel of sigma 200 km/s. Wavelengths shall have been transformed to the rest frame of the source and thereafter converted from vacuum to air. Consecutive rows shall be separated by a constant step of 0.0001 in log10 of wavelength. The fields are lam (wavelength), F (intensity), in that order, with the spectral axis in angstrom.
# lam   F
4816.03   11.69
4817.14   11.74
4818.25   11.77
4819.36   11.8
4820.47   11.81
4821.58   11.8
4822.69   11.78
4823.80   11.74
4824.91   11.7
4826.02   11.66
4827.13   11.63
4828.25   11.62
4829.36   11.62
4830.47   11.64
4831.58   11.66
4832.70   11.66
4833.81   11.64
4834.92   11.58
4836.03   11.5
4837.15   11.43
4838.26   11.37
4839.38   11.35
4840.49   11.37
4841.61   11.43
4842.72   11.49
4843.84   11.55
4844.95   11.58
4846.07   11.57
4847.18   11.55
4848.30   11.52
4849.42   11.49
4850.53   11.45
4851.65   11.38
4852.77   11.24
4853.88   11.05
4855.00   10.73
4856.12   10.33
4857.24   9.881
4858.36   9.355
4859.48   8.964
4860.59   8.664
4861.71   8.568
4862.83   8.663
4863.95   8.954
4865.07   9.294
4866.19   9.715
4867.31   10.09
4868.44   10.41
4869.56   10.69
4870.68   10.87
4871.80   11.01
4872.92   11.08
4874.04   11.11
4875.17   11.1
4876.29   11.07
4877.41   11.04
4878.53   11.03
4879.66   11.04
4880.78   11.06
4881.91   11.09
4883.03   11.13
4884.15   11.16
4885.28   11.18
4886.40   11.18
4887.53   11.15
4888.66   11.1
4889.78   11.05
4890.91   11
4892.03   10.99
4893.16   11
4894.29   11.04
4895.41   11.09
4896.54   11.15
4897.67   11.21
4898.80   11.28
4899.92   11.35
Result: 2.5 angstrom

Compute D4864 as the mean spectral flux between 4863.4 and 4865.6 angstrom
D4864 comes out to 9.12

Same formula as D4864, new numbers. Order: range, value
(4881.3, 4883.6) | 11.1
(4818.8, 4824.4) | 11.8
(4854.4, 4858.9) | 10.1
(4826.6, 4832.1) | 11.6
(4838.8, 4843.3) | 11.4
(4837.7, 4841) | 11.4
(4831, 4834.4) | 11.7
